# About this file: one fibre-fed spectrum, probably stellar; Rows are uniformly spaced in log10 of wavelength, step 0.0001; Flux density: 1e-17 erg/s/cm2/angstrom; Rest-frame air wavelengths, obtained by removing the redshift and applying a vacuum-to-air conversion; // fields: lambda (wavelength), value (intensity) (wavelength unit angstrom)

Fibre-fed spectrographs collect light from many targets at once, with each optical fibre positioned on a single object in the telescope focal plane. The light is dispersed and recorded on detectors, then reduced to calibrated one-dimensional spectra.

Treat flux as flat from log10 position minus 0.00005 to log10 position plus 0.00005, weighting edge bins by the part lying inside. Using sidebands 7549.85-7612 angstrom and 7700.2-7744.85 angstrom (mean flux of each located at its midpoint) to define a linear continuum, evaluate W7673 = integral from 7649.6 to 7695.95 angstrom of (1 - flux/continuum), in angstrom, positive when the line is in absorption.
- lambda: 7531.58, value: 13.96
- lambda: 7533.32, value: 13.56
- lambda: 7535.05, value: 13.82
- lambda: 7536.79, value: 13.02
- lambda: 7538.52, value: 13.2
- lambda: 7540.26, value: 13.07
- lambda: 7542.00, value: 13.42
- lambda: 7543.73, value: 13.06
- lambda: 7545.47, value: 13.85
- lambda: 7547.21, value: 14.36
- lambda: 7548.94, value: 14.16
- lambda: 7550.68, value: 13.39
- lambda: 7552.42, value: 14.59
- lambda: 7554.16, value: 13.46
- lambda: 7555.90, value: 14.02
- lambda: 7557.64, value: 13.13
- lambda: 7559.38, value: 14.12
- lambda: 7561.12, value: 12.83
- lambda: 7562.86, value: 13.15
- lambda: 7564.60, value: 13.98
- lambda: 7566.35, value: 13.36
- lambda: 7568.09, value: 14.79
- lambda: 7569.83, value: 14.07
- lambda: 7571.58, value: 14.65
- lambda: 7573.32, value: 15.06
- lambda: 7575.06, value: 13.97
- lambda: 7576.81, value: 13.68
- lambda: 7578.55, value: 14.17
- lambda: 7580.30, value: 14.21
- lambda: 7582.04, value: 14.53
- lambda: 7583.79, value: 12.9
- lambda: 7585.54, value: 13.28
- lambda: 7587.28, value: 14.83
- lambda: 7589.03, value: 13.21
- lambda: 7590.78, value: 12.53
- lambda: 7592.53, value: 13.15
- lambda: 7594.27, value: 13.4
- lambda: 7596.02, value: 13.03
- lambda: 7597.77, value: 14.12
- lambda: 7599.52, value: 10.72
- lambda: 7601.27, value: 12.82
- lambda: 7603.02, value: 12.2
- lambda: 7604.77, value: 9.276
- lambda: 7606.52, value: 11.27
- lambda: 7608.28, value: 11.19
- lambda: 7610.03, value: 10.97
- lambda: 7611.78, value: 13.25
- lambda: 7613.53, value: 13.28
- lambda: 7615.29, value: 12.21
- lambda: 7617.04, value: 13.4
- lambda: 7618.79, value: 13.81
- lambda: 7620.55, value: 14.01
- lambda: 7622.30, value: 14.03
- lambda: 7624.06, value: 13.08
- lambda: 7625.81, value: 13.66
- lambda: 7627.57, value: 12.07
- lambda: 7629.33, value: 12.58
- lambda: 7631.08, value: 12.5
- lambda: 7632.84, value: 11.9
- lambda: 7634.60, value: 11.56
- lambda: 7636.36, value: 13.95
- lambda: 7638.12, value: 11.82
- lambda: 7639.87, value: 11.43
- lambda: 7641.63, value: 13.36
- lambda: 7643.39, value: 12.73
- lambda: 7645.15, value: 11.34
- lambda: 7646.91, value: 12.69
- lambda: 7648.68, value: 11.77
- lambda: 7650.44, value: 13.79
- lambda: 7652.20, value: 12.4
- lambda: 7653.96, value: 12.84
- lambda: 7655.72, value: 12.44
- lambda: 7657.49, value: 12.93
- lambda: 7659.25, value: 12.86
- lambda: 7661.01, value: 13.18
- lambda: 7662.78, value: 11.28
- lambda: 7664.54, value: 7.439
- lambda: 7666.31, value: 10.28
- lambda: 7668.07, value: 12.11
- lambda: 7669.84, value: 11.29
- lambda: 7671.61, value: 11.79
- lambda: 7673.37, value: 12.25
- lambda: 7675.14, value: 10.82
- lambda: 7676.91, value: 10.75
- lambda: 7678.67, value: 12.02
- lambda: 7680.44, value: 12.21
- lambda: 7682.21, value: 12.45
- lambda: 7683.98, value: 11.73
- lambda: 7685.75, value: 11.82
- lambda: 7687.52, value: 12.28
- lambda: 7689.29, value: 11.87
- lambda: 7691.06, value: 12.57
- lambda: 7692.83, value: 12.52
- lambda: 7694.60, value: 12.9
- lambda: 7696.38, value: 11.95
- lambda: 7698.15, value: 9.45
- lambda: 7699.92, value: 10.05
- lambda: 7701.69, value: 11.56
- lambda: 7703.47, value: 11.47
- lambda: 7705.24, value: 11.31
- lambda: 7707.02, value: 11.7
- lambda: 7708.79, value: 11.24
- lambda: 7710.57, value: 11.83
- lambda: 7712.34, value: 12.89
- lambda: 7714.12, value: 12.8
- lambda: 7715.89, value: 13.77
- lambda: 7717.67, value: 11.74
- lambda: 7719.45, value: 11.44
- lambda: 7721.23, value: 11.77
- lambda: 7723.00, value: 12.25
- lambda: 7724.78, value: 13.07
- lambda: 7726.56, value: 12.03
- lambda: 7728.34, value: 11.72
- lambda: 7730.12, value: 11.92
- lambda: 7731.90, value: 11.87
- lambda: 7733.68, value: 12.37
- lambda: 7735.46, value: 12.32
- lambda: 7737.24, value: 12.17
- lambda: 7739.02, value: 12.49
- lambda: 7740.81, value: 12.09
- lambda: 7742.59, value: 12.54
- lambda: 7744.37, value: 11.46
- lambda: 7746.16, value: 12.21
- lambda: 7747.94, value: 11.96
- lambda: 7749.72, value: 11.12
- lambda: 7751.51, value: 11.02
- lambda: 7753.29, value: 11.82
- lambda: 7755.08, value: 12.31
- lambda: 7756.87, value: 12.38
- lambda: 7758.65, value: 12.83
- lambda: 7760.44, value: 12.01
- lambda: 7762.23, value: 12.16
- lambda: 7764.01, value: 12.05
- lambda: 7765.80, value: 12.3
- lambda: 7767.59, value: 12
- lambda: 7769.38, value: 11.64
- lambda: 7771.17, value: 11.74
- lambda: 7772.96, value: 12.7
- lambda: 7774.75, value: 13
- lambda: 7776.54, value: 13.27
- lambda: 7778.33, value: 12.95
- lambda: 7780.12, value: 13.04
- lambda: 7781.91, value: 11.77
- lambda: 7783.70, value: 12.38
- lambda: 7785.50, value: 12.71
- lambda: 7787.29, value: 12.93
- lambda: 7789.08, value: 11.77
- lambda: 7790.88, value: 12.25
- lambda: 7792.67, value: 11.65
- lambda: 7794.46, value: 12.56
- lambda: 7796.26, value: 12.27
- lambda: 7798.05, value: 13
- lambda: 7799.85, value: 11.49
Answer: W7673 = 1.9 angstrom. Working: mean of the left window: 13.3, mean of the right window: 12.1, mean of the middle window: 12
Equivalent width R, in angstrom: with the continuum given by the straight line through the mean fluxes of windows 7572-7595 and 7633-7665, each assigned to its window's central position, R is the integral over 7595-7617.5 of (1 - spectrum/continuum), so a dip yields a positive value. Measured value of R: 1.9 angstrom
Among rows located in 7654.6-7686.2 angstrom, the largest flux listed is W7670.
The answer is 13.18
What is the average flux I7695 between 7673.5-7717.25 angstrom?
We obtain 11.8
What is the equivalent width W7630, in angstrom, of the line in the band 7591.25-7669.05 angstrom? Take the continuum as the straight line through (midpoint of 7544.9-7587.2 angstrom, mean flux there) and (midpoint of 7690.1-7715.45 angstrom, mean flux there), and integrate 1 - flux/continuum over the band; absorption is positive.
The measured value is 3.3 angstrom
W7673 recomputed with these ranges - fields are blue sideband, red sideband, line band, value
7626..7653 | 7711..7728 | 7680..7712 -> 1.7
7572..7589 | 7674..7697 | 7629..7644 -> 0.6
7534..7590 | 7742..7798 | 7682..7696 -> 0.6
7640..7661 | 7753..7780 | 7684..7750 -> 2.7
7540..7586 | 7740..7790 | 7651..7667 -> 1.6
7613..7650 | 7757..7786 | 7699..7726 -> 1.3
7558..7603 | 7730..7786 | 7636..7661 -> 0.9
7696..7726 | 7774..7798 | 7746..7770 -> 0.5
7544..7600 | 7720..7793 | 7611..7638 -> 0.6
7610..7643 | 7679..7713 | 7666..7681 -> 0.7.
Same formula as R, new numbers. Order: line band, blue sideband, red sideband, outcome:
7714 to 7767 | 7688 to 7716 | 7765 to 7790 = 0.1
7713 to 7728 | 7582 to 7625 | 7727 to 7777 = -0.1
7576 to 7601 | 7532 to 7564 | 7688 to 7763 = -0.3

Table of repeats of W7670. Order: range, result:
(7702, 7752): 13.77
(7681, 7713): 12.9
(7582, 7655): 14.83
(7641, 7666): 13.79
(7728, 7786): 13.27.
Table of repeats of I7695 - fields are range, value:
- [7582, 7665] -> 12.6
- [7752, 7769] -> 12.2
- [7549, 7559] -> 13.8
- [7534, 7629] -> 13.3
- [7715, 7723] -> 12.2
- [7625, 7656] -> 12.5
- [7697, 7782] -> 12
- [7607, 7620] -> 12.6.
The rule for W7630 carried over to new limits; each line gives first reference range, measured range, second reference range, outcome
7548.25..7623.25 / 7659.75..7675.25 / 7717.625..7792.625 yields 1.9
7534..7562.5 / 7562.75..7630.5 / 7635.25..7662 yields -0.2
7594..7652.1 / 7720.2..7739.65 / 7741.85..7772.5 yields -0.1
